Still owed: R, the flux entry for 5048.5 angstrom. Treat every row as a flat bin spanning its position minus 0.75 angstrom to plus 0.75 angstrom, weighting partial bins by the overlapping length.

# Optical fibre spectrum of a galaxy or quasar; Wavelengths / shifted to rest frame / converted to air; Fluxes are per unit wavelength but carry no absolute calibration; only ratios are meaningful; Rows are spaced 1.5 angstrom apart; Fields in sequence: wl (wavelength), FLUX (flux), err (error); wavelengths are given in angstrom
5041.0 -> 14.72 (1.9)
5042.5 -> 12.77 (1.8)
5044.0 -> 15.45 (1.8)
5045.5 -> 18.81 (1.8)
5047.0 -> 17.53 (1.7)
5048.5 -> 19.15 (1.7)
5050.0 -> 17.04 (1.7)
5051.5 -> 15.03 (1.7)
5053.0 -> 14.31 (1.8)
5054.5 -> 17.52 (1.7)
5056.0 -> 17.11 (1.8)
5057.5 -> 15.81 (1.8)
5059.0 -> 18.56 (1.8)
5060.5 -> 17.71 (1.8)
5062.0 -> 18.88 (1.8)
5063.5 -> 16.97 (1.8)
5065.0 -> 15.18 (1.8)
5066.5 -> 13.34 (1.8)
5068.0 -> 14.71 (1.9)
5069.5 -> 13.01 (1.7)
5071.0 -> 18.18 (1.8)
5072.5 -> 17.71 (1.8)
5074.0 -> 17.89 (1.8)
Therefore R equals 19.15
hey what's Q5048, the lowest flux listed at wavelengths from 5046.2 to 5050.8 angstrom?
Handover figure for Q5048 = 17.04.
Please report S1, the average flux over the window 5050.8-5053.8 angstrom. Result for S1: 14.7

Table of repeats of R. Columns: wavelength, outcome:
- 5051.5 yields 15.03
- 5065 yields 15.18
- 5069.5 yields 13.01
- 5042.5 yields 12.77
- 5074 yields 17.89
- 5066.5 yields 13.34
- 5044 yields 15.45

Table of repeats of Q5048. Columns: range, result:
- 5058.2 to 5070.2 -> 13.01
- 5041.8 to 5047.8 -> 12.77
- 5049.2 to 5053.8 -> 14.31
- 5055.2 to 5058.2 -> 15.81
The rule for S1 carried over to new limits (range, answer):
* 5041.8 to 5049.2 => 16.8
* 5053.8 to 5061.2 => 17.3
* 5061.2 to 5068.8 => 15.8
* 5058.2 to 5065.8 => 17.4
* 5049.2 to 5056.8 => 16.2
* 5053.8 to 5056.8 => 17.3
